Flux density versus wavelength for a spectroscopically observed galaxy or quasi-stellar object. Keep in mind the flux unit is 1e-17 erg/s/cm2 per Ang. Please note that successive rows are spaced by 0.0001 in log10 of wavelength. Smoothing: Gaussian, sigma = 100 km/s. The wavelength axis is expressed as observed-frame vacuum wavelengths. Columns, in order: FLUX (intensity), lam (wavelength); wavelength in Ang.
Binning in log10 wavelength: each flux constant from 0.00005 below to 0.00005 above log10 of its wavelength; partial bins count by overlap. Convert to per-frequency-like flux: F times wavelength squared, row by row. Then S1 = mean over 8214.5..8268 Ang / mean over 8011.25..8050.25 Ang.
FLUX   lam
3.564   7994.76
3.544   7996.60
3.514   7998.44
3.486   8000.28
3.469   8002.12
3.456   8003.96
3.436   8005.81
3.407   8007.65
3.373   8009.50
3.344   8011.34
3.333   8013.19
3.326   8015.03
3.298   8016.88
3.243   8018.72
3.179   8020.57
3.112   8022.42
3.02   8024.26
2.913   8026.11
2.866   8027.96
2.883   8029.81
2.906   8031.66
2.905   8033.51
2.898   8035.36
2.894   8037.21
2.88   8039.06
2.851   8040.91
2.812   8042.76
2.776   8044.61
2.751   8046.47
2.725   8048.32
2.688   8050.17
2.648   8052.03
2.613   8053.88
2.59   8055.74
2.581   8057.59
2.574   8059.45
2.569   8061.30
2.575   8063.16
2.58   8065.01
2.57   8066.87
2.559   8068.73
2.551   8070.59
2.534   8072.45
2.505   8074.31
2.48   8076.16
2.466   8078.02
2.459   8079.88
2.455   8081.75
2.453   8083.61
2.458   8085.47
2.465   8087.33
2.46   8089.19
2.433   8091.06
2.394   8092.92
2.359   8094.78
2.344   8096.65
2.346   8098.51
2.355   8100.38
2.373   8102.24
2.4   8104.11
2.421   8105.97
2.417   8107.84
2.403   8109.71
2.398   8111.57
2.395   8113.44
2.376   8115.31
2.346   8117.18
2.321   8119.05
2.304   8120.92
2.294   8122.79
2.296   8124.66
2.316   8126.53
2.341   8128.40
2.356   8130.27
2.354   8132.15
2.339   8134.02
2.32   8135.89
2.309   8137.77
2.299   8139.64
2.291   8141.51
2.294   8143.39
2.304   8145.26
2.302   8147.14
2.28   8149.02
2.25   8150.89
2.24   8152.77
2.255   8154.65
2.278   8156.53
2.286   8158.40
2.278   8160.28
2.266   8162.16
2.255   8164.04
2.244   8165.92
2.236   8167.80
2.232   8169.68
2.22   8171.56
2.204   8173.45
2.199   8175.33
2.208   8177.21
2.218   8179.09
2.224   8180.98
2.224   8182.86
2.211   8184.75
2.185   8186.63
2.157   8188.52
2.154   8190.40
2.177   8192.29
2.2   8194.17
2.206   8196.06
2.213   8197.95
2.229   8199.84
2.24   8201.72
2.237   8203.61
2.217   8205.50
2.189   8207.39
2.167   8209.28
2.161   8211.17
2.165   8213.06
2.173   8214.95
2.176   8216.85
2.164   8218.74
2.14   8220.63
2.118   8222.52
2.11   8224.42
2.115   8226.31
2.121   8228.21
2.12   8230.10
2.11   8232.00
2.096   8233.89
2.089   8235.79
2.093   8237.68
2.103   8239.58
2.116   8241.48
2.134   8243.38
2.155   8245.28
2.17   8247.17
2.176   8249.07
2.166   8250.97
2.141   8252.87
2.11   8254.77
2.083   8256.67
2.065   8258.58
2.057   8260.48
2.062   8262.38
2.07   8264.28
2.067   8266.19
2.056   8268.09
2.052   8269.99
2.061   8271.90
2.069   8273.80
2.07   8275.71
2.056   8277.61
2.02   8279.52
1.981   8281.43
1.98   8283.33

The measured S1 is 0.75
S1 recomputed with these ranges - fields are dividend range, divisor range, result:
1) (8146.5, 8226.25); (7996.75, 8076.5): 0.78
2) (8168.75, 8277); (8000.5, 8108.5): 0.81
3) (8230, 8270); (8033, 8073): 0.82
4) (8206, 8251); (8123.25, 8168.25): 0.95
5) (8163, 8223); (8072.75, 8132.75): 0.94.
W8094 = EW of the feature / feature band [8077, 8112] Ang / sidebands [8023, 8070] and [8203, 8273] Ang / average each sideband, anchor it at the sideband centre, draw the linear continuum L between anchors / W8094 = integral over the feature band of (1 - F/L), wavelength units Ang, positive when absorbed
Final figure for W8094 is 2.38 Ang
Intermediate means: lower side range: 2.75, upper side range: 2.12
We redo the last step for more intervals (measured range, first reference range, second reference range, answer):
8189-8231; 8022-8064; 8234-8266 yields 1.3 Ang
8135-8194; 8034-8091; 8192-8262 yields 2.0 Ang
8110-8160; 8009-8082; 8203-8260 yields 3.4 Ang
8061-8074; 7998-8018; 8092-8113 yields 0.9 Ang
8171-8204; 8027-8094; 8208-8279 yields 1.0 Ang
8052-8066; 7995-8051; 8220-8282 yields 1.7 Ang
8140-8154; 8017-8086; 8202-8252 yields 0.8 Ang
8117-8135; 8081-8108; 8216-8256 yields 0.2 Ang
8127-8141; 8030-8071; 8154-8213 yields 0.4 Ang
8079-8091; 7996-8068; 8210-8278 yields 1.3 Ang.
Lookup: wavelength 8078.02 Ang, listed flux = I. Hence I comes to 2.466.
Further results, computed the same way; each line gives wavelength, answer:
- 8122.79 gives 2.294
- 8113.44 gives 2.395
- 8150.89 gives 2.25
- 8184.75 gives 2.211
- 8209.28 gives 2.167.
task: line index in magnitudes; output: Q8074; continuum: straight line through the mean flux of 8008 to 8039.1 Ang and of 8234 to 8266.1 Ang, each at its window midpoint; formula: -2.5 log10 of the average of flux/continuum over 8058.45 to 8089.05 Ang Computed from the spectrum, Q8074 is 0.15 mag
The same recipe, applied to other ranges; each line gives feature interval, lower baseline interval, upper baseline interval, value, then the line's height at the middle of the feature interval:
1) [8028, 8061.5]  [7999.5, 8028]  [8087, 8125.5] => 0.08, 2.97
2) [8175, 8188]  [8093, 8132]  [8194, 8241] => 0.01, 2.23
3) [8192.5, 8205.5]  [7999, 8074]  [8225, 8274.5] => 0.04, 2.3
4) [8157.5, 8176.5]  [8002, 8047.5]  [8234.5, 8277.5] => 0.11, 2.48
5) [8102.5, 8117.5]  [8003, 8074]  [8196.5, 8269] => 0.10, 2.62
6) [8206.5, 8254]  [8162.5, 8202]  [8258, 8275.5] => -0.01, 2.13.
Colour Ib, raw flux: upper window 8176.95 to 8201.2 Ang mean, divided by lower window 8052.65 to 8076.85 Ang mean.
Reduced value 0.86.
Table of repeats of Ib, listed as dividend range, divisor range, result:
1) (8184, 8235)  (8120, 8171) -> 0.95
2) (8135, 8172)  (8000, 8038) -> 0.72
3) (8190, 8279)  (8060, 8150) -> 0.89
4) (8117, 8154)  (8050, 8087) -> 0.91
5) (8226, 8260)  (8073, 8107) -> 0.87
